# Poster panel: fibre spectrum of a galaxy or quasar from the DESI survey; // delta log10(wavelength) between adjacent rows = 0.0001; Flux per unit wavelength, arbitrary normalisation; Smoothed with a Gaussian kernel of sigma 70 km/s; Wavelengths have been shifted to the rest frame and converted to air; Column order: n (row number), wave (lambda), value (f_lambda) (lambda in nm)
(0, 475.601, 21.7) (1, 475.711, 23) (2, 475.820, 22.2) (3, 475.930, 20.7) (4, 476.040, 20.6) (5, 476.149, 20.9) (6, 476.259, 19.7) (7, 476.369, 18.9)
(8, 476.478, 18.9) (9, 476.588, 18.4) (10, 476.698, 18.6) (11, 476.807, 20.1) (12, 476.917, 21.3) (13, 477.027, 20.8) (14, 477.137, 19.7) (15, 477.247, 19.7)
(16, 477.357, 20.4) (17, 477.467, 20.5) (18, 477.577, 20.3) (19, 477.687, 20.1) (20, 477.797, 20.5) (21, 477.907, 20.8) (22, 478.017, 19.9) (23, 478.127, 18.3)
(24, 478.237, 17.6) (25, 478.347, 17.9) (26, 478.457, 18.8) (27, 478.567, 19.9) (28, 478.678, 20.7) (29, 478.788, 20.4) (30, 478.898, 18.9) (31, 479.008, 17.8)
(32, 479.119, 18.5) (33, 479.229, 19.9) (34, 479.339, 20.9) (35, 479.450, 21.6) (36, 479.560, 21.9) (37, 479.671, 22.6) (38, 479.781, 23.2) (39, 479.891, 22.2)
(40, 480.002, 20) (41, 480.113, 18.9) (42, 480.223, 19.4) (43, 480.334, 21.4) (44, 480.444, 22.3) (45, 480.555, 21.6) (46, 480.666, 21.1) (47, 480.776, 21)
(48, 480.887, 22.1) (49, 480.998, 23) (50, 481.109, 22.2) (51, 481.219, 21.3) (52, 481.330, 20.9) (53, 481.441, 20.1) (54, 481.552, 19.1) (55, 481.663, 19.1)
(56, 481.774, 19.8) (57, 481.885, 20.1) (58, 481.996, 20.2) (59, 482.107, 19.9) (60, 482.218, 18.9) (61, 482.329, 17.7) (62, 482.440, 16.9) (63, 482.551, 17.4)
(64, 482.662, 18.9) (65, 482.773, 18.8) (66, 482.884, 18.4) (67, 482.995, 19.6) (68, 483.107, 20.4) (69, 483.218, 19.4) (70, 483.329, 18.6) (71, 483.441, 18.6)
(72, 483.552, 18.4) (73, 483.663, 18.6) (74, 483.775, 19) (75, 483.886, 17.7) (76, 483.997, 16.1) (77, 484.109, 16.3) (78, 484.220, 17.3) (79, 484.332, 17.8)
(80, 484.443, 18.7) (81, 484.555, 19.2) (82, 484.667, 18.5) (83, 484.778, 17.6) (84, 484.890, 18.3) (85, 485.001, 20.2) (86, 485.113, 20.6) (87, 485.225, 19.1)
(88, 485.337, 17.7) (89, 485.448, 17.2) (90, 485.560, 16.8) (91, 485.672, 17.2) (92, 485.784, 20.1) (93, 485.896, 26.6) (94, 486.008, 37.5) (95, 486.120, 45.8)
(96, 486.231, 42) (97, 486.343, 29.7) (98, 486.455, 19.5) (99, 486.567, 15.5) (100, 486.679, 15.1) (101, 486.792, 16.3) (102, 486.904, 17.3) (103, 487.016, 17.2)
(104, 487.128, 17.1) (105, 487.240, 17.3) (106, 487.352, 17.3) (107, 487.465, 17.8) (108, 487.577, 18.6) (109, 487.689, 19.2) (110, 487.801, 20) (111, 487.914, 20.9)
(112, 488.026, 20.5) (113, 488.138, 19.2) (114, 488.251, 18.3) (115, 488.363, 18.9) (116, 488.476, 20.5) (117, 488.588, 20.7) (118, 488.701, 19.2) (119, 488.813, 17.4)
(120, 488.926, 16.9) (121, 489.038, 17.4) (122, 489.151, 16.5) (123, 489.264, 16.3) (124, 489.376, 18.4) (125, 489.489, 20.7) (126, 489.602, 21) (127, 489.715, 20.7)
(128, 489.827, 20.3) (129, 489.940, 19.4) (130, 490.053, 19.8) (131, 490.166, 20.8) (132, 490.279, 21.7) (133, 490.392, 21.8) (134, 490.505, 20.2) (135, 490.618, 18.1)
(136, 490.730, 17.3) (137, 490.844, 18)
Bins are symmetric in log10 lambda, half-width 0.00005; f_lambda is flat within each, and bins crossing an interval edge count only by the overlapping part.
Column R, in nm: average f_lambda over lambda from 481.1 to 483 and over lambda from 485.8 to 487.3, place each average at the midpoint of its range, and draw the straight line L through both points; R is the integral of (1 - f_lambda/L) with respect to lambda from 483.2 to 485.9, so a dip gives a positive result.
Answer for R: 0.44 nm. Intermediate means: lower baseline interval 19.3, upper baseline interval 24.2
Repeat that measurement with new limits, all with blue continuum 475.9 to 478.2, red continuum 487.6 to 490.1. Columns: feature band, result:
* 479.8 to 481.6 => -0.13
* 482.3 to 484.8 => 0.16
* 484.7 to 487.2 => -0.33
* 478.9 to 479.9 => -0.05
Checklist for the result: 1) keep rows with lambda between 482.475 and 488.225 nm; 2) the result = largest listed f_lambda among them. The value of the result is 45.8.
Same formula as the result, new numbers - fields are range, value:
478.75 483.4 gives 23.2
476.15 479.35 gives 21.3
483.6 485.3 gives 20.6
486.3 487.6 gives 29.7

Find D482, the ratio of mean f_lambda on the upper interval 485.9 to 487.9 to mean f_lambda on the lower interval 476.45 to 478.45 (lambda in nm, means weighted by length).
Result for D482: 1.15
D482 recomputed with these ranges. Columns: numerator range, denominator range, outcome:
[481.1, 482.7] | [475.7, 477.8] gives 0.96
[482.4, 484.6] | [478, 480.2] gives 0.92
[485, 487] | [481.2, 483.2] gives 1.19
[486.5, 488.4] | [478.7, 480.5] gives 0.87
